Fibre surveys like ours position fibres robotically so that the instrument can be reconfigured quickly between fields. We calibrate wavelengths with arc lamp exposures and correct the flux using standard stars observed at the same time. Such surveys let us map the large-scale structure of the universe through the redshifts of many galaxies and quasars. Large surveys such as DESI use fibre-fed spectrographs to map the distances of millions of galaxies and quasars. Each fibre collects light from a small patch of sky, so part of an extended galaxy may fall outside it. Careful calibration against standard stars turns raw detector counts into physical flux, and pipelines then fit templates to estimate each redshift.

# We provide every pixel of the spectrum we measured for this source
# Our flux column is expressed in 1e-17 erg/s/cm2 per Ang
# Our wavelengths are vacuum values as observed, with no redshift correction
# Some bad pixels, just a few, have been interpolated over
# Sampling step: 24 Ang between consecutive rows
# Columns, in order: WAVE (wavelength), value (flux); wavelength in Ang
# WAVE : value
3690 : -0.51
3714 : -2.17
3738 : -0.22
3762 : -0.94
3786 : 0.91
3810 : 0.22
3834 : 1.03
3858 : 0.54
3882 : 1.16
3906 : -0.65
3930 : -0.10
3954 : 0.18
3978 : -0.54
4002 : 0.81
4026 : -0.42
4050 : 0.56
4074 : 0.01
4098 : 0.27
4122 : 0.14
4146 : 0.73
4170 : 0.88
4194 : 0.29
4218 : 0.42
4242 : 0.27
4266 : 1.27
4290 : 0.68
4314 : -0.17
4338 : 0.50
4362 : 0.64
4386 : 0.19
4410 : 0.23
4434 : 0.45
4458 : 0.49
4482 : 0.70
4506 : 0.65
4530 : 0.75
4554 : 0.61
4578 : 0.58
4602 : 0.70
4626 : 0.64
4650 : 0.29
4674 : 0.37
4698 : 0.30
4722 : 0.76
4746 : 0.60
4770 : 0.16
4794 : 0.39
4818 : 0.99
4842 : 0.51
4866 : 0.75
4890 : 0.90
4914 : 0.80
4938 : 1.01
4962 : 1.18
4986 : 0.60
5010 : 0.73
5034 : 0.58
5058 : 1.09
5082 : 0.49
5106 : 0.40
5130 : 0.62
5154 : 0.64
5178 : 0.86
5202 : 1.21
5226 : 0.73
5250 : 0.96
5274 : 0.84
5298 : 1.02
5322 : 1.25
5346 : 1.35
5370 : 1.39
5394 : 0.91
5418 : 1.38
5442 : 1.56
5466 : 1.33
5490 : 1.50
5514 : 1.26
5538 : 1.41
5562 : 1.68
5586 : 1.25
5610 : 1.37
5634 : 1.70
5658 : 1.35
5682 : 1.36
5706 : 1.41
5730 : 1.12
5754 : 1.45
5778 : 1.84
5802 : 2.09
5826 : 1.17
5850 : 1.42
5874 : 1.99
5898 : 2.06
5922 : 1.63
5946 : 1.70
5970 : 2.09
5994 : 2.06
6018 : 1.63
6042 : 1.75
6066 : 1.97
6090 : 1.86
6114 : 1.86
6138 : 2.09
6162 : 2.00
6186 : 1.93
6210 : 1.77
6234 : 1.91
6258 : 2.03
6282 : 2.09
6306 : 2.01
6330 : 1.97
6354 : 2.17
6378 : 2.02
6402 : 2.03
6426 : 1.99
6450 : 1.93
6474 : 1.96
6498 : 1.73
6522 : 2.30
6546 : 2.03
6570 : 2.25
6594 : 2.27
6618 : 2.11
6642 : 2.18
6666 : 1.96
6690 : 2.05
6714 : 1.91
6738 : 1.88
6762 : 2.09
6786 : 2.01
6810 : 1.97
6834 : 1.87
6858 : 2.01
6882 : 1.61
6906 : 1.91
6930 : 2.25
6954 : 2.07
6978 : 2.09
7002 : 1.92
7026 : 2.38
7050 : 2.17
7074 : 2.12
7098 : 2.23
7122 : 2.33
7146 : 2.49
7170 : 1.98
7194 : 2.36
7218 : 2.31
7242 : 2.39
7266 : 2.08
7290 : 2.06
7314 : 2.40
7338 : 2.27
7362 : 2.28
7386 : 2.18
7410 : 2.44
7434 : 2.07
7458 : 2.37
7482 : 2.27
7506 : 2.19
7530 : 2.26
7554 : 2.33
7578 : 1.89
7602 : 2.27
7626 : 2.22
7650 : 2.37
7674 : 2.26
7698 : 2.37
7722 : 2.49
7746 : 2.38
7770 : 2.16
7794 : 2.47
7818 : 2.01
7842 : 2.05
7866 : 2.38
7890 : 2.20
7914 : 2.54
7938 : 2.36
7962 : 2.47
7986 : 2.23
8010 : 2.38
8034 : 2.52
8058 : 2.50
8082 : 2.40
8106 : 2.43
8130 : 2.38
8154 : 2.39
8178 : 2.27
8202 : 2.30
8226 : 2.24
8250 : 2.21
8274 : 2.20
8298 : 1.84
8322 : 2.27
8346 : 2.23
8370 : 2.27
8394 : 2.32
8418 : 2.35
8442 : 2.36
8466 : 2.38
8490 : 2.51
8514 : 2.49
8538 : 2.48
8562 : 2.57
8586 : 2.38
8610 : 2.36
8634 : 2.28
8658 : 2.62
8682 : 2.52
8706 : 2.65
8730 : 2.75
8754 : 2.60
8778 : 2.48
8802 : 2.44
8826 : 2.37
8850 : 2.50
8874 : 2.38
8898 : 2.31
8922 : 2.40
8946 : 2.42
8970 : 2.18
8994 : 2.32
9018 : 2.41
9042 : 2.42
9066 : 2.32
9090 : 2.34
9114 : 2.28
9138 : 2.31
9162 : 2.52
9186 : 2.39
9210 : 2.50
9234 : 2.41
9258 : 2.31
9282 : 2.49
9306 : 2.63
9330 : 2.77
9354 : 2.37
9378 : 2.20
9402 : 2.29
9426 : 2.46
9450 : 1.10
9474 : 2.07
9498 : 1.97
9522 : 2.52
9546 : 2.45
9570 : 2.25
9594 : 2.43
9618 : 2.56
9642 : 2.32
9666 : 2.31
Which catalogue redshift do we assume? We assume 0.328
